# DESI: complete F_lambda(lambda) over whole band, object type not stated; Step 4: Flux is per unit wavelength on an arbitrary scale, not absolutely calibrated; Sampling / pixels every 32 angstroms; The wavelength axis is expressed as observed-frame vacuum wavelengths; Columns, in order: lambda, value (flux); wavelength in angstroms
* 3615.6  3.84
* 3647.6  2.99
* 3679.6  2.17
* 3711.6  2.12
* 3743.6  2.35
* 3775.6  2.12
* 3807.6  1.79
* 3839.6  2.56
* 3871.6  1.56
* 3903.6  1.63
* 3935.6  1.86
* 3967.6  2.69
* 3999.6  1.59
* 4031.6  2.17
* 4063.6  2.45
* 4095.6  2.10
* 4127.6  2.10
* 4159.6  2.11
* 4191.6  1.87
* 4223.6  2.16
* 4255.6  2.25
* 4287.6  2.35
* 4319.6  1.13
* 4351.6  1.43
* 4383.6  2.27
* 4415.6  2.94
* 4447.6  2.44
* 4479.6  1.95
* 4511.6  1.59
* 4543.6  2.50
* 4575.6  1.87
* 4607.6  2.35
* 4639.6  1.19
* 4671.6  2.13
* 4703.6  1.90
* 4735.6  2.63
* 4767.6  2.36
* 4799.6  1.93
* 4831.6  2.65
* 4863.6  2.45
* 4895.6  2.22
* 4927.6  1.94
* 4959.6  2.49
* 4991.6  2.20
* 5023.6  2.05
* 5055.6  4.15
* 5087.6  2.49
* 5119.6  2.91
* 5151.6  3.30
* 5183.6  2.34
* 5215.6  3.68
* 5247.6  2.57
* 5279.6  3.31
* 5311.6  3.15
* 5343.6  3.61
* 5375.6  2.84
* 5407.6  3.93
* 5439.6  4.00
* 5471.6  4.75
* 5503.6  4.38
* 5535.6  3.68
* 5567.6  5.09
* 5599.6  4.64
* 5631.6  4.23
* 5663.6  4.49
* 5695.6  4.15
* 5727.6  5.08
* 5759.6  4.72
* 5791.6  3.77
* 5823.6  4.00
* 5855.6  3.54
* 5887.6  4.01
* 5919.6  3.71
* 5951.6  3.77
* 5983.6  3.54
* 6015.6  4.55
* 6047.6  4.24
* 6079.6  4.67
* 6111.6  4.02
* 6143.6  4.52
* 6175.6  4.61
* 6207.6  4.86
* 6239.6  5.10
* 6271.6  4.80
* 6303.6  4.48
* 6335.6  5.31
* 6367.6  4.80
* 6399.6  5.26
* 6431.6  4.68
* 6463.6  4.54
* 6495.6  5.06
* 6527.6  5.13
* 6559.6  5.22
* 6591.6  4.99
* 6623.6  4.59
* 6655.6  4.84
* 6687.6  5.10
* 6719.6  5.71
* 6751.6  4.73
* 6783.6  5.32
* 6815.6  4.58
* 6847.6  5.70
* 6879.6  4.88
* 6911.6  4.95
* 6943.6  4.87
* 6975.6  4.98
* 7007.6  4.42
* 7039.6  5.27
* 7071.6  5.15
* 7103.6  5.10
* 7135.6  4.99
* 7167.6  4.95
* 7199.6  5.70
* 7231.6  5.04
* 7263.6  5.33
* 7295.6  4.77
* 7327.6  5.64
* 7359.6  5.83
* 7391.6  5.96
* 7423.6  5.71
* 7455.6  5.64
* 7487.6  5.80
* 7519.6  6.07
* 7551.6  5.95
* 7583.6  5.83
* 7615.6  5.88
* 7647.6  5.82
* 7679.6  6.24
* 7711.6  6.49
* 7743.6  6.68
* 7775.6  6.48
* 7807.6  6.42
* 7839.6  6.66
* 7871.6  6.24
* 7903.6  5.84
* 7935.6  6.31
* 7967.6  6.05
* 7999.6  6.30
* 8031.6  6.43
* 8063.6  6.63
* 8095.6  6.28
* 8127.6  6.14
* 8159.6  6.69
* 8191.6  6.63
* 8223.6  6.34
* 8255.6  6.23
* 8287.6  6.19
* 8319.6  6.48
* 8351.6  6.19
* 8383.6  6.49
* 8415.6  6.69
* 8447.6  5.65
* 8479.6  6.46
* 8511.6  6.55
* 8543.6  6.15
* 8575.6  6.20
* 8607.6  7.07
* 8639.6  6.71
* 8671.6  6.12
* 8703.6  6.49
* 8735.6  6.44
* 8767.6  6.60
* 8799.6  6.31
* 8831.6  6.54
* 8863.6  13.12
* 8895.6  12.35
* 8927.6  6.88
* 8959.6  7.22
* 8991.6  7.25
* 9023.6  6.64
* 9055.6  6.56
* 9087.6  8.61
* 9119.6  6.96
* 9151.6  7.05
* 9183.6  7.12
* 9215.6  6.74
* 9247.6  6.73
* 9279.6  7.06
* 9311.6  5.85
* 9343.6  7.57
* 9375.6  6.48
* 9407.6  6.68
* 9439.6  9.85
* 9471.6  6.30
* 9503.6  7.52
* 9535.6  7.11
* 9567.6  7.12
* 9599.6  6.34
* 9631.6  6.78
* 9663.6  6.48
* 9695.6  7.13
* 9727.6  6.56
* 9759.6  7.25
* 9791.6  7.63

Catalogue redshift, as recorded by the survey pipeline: 0.352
